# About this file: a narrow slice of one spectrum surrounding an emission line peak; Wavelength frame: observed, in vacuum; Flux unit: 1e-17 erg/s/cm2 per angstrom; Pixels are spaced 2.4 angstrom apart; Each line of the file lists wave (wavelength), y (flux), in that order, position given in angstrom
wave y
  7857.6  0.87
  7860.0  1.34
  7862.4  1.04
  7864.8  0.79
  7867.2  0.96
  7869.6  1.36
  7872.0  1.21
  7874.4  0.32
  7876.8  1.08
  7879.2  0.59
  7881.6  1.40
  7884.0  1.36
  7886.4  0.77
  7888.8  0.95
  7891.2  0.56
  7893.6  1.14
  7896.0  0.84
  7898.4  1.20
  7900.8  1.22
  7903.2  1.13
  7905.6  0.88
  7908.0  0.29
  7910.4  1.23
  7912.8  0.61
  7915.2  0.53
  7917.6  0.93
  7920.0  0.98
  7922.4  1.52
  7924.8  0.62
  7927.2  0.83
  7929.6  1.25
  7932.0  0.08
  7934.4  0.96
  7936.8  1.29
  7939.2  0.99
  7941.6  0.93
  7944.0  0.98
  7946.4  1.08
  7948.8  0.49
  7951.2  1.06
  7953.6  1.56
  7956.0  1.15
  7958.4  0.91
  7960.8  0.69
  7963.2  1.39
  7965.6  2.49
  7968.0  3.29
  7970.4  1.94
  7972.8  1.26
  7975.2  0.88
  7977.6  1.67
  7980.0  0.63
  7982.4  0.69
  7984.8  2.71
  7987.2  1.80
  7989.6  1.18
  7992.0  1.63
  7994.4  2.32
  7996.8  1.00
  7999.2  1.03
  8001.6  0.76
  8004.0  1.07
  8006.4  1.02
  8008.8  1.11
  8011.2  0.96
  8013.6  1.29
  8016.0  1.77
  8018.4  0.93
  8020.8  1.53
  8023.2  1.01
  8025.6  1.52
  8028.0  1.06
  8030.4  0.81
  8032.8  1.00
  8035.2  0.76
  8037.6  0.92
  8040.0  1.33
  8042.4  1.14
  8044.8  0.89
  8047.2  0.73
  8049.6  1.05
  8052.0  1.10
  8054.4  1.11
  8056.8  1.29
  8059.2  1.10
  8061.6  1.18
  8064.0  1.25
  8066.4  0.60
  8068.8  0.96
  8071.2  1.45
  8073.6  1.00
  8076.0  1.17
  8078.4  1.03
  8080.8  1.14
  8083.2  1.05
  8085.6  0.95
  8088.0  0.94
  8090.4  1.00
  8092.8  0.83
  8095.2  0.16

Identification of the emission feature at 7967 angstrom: [S II] 6716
